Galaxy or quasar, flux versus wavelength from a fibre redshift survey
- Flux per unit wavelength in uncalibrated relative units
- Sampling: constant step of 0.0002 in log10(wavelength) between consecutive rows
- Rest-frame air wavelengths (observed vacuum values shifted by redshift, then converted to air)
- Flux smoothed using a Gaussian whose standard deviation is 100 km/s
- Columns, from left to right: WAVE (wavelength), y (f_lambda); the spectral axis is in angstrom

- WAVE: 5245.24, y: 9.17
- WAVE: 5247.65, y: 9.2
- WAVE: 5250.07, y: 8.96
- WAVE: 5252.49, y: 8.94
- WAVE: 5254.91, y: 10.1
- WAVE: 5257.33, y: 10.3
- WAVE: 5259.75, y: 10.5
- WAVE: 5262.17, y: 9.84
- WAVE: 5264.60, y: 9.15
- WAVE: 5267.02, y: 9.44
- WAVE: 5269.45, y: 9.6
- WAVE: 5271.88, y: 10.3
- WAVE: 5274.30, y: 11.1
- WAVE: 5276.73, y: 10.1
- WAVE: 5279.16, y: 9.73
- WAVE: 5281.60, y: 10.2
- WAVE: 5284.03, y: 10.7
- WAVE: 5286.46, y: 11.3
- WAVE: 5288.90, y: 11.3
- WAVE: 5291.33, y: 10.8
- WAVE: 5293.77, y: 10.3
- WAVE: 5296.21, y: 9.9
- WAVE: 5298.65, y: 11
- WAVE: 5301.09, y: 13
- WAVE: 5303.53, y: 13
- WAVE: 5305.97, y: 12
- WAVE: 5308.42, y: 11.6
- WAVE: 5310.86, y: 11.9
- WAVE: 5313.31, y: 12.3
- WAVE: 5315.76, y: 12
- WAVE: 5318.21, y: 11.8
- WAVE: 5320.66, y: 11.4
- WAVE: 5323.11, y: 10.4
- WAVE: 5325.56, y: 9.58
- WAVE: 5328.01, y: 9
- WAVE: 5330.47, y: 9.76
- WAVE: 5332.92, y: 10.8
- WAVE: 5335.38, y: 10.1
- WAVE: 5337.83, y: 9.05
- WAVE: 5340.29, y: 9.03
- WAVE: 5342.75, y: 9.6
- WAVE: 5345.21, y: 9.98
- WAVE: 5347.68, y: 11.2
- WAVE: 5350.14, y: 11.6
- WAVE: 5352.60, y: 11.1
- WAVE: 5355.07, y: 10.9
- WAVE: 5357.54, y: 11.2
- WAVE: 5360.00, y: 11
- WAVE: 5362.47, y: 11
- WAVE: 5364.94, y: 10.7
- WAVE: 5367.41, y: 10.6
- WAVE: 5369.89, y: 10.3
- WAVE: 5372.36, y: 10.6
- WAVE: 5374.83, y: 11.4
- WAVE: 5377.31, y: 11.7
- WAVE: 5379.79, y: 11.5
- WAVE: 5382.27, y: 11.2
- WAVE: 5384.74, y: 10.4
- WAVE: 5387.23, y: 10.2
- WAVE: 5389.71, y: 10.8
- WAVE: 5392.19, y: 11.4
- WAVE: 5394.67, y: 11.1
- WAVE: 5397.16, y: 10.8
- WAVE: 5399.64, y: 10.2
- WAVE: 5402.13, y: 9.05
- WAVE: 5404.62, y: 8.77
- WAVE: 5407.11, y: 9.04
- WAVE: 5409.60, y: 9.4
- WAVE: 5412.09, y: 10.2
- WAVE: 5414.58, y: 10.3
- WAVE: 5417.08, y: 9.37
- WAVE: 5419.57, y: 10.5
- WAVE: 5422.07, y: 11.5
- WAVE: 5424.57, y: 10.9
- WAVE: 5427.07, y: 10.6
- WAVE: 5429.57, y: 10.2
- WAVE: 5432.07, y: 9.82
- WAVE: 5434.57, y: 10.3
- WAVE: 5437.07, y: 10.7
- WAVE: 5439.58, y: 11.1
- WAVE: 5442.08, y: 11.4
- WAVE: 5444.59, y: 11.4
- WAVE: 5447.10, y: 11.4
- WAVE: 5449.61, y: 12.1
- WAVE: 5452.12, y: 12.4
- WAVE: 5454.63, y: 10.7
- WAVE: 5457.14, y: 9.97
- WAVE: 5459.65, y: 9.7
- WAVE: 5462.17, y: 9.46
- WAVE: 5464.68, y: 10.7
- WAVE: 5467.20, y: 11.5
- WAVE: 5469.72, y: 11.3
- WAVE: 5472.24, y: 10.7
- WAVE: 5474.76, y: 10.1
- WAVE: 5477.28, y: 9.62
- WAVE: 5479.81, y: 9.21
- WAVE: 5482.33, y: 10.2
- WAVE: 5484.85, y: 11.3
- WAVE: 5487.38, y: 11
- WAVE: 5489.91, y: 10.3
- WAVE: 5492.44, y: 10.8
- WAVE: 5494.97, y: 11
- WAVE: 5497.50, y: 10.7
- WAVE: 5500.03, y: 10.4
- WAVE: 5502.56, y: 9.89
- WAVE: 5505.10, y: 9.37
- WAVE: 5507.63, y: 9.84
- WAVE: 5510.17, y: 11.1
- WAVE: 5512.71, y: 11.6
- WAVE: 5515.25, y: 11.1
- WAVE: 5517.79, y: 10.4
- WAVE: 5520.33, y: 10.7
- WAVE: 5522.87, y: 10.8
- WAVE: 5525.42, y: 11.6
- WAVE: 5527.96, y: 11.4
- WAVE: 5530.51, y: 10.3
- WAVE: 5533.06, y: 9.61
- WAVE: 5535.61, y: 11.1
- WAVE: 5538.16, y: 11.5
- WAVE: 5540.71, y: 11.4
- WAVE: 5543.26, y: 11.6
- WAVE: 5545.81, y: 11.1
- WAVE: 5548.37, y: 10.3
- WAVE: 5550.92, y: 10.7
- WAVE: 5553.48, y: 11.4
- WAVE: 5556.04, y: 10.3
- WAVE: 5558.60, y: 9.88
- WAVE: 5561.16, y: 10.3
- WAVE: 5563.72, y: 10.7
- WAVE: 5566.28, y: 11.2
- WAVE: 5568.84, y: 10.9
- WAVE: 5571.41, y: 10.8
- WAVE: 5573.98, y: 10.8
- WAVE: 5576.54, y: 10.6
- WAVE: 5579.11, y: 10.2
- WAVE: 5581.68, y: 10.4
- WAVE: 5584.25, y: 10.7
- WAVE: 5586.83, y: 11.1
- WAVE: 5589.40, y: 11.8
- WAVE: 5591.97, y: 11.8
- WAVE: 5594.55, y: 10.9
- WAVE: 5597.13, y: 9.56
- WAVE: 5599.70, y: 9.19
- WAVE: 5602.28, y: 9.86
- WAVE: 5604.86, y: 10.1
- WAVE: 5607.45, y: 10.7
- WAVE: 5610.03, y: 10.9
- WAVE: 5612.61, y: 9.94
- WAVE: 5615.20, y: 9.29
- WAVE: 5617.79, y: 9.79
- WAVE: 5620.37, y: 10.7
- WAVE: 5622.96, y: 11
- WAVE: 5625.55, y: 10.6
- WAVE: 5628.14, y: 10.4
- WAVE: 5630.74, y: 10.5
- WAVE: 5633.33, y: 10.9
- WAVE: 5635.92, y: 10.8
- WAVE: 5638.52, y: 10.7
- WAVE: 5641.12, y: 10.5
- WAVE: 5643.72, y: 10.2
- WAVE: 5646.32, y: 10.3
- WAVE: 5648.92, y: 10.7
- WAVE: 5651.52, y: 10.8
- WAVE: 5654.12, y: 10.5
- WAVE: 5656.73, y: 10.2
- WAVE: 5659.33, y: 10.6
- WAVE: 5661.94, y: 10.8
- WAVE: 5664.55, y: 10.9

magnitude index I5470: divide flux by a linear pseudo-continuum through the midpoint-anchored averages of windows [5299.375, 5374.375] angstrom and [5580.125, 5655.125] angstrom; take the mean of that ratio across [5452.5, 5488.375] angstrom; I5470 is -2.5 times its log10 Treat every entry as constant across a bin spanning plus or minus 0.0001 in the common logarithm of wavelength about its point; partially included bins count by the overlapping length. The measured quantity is 0.03 mag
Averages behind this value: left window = 10.9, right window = 10.5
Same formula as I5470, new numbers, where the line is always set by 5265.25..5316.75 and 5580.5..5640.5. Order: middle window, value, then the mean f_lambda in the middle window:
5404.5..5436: 0.071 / 10.1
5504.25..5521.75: 0.004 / 10.6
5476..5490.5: 0.045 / 10.3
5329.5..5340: 0.113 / 9.86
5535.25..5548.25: -0.065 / 11.3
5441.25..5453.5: -0.094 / 11.7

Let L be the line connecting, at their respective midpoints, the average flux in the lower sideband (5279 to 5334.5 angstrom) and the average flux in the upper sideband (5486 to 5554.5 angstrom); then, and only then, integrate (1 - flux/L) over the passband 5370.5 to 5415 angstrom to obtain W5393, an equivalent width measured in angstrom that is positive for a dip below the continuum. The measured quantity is 2.0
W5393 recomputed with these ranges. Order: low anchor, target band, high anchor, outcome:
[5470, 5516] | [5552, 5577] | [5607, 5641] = -0.52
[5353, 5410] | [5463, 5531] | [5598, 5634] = -1.26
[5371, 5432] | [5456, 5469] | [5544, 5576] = 0.30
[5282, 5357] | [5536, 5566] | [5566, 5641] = -0.70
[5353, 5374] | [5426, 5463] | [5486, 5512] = -0.56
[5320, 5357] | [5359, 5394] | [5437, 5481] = -1.75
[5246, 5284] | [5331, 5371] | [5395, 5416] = -2.83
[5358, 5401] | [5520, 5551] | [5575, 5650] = -0.97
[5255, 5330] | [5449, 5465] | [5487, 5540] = 0.07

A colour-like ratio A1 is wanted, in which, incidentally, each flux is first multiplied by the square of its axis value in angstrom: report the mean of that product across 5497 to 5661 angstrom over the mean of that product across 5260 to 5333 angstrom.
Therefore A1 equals 1.1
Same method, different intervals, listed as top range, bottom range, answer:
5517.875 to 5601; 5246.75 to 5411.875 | 1.11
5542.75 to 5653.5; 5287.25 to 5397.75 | 1.07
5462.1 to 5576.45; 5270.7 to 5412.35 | 1.07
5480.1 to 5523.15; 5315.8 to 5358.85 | 1.08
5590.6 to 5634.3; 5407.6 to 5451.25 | 1.04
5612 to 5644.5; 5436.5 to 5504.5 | 1.03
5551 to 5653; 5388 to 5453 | 1.07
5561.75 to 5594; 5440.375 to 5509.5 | 1.07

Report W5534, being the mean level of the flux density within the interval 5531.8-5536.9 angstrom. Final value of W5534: 10.4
